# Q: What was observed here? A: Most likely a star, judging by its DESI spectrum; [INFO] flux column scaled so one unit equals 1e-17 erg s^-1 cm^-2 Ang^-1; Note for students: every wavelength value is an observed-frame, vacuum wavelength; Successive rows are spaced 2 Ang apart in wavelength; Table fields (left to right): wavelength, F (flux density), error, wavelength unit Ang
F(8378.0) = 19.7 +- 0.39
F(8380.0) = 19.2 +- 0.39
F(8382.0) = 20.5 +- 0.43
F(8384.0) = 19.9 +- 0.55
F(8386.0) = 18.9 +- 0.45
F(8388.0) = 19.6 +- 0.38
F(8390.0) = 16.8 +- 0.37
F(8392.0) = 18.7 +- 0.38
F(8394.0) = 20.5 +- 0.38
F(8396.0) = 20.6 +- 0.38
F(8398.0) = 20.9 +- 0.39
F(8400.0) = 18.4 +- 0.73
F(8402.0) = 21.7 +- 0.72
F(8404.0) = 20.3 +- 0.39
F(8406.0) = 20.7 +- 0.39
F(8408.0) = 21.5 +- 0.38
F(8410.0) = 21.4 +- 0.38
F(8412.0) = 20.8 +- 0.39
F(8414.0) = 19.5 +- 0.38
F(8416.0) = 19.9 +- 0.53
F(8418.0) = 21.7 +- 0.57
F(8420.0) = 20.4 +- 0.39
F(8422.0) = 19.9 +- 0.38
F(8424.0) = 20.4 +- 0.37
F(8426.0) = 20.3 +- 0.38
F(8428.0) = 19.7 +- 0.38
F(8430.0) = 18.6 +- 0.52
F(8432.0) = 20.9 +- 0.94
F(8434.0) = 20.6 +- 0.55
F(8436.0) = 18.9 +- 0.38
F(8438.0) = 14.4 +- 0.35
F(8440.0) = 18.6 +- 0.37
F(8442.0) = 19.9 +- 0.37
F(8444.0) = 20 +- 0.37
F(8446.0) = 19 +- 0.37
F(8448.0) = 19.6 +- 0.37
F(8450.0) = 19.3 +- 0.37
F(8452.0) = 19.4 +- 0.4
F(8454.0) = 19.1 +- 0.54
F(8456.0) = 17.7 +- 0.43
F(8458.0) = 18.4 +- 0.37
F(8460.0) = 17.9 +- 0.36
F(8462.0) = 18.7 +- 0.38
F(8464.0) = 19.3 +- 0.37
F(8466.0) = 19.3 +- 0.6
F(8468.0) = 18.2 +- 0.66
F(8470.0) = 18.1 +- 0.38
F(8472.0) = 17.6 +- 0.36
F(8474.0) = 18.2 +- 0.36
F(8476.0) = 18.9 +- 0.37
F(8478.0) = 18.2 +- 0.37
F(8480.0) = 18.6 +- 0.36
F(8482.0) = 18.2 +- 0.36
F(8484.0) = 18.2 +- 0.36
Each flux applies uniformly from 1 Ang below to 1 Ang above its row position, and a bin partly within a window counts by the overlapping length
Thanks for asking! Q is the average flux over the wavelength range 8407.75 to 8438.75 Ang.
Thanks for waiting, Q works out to 19.9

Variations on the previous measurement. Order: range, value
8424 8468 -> 19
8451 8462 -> 18.5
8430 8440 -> 18.7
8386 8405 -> 19.7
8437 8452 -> 18.7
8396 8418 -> 20.6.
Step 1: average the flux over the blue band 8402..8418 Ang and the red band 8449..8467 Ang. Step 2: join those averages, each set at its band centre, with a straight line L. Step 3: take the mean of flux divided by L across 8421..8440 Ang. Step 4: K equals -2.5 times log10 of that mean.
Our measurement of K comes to 0.04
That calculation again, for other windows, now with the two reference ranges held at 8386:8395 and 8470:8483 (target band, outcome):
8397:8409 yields -0.10 mag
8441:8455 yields -0.06 mag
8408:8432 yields -0.09 mag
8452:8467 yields -0.02 mag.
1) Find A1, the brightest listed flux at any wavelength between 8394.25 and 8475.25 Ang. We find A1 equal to 21.7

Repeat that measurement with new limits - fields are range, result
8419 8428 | 20.4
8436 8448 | 20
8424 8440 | 20.9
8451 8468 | 19.4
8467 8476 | 18.9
